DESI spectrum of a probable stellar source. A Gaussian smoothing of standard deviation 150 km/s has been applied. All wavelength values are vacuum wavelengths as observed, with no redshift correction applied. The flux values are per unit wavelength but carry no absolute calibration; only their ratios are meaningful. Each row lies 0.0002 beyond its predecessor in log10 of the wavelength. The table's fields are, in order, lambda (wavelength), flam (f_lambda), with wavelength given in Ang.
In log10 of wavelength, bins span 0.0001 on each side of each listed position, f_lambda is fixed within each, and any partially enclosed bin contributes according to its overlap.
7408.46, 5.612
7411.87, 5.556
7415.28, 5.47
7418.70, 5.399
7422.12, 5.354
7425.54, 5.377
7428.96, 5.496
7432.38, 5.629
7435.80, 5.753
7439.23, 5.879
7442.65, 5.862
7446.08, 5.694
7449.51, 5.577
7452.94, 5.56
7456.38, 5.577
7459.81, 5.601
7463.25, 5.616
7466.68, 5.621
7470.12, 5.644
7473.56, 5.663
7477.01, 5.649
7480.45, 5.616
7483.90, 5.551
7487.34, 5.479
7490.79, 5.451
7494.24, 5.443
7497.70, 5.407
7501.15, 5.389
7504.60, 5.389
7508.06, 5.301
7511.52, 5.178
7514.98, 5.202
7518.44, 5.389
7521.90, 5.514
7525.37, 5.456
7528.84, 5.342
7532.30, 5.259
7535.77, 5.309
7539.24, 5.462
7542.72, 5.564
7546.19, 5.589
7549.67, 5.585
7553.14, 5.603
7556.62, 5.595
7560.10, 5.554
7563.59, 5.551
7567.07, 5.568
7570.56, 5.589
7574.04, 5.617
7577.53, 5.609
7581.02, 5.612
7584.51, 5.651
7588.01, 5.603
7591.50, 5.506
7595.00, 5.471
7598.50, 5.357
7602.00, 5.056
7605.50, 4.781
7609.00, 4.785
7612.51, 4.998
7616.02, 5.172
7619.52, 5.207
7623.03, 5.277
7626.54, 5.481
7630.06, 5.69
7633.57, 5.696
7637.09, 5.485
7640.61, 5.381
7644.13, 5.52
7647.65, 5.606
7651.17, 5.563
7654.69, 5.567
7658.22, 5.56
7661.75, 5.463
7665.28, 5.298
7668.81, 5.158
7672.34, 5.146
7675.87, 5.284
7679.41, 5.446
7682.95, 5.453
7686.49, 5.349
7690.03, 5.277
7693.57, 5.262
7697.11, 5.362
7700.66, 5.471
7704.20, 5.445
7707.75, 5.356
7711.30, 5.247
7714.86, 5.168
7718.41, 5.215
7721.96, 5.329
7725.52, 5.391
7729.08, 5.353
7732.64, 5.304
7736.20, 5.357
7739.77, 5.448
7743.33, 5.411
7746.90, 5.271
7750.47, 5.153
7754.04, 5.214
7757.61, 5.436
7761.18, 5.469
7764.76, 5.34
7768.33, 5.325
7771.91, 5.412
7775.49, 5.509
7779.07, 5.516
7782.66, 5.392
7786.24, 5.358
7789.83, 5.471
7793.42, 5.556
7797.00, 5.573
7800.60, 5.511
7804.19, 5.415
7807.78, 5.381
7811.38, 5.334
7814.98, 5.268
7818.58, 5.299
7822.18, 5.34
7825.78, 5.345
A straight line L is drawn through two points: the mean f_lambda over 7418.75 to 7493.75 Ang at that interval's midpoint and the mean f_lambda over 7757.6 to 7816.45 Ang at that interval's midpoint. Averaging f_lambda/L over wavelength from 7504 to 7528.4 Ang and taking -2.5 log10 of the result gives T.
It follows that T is 0.04 mag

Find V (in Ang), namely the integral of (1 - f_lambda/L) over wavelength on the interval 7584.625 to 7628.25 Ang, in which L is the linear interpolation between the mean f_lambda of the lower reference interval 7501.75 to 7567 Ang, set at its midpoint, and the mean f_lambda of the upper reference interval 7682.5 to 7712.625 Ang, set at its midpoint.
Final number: 1.3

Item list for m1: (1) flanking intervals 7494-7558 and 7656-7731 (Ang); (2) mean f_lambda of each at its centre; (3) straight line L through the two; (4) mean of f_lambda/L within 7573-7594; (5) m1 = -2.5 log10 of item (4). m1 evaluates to -0.04 mag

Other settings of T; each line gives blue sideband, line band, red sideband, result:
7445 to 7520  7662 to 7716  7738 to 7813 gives 0.02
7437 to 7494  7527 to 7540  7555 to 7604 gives 0.04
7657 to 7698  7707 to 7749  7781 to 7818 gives 0.01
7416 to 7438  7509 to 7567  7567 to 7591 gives 0.03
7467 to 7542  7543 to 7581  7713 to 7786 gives -0.03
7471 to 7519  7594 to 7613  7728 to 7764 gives 0.07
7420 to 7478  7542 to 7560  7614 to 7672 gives -0.01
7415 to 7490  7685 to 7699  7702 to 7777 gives 0.01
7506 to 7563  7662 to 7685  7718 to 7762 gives 0.01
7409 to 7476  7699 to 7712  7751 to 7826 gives 0.01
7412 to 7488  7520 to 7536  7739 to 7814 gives 0.03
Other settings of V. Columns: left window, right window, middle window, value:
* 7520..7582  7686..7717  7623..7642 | -0.4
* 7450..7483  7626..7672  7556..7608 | 0.7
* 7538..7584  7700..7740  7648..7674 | 0.1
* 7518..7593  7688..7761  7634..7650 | -0.3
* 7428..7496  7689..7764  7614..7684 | -0.1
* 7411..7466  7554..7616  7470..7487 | -0.2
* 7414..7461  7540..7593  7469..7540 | 2.0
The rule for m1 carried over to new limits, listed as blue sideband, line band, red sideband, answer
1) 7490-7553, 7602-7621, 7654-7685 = 0.08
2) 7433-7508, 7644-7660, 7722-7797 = -0.02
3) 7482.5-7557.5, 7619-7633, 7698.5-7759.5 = -0.02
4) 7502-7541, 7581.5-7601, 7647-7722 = -0.03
